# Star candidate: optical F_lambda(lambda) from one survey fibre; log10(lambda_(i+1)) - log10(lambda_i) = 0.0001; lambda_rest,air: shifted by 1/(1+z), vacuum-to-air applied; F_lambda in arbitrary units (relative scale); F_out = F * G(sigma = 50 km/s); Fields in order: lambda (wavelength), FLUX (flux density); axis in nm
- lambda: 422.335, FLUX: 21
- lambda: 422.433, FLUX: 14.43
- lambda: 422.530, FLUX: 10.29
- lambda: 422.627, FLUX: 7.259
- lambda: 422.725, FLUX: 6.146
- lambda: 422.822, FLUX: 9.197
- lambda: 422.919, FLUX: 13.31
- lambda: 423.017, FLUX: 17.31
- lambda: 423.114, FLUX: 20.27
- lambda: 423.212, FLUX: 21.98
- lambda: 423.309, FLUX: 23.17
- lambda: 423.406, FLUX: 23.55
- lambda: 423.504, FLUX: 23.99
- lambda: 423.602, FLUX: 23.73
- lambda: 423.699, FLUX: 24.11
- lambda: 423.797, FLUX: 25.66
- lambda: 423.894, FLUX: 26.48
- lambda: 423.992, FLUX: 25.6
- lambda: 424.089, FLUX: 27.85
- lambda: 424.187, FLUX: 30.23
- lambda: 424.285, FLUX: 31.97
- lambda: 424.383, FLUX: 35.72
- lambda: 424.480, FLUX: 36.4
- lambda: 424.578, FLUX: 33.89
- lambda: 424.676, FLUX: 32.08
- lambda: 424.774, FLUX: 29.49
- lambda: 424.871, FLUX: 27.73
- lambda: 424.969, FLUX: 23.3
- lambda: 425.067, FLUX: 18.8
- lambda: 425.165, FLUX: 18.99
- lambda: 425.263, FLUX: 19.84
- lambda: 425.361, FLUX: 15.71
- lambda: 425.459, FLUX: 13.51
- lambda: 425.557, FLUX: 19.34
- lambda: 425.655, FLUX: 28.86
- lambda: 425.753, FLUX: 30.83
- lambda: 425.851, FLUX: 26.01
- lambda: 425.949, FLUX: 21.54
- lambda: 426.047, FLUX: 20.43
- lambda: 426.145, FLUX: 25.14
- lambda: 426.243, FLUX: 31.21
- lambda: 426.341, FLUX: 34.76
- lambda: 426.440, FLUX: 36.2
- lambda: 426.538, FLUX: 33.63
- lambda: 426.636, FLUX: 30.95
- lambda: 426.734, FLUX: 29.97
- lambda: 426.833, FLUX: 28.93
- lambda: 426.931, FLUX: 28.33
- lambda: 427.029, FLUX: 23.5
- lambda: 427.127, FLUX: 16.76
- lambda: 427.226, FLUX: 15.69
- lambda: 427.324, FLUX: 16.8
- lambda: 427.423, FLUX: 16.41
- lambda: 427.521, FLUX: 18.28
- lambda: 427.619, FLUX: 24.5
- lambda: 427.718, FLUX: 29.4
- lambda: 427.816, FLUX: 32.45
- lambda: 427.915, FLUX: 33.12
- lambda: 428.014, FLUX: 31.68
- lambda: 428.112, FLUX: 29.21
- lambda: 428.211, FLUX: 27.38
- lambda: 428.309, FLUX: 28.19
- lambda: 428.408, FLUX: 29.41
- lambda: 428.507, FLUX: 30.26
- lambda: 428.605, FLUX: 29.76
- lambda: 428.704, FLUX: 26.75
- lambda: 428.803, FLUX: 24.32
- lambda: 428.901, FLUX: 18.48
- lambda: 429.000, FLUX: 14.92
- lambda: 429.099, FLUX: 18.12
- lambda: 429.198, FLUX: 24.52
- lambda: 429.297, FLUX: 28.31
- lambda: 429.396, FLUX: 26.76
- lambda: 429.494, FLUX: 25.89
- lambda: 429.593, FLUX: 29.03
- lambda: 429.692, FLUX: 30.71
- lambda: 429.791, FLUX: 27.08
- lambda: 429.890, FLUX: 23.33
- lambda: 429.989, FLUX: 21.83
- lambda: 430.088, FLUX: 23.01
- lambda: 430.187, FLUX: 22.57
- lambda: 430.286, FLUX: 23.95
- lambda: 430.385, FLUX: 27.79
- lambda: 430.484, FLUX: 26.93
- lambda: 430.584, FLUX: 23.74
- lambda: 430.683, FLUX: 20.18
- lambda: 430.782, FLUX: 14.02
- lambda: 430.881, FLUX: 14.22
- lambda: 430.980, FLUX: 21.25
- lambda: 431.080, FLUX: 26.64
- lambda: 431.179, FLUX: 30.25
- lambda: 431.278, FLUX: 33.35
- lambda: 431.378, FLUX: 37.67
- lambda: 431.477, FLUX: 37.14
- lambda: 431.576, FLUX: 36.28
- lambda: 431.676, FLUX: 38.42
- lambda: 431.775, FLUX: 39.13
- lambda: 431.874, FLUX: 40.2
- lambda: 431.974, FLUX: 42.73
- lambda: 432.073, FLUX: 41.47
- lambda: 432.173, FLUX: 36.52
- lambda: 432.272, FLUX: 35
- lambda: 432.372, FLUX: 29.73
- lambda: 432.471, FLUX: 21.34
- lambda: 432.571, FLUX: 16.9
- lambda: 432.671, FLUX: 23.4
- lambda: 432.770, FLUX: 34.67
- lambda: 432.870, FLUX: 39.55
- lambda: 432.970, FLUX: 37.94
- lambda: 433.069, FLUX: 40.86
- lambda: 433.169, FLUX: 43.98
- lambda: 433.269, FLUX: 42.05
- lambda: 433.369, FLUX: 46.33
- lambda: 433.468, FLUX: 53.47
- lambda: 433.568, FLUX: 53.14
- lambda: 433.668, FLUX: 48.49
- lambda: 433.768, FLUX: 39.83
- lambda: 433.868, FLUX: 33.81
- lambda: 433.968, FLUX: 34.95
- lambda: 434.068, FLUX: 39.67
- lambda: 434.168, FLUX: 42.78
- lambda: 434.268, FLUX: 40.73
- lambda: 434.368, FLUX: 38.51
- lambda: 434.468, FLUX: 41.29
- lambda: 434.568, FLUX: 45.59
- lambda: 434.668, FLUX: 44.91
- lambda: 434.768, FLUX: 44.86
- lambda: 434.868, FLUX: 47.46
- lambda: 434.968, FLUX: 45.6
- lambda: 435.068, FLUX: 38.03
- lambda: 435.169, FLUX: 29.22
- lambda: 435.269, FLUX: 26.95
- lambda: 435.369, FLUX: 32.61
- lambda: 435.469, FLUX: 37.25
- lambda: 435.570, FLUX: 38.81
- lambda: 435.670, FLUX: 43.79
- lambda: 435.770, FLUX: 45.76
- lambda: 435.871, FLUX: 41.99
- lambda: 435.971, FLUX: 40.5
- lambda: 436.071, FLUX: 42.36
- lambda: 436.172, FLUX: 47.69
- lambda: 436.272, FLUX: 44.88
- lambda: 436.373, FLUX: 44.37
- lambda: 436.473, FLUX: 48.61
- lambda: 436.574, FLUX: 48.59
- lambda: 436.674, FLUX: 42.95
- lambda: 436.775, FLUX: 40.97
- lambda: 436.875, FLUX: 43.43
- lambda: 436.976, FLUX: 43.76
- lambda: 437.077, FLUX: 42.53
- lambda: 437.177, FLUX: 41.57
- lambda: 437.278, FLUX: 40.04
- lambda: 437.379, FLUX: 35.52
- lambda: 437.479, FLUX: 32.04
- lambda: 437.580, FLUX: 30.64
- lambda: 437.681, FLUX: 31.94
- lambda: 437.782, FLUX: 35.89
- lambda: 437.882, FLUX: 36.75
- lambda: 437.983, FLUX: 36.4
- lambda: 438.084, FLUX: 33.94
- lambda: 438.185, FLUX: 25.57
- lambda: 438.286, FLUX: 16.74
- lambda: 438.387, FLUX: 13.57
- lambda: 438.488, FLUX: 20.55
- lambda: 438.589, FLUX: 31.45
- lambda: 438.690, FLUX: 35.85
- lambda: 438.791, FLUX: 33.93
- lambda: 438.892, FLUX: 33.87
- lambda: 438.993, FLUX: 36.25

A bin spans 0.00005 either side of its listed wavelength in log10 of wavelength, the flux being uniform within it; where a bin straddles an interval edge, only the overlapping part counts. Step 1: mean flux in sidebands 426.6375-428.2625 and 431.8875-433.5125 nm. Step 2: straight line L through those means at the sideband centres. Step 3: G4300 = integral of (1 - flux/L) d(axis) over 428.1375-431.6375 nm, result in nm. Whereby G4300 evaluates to 0.53 nm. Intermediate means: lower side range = 25.3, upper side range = 36.6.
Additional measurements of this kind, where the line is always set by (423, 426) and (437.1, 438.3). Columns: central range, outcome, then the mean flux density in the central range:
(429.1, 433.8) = -0.302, 31.8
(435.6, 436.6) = -0.363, 44.6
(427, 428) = 0.154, 23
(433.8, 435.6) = -0.409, 39.1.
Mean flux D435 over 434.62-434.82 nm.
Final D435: 45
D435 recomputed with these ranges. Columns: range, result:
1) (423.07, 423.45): 22.3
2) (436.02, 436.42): 44.8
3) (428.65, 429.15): 20.6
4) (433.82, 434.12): 36.2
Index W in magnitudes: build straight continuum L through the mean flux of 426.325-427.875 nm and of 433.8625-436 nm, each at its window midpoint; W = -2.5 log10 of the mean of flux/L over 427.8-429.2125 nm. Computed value 0.07 mag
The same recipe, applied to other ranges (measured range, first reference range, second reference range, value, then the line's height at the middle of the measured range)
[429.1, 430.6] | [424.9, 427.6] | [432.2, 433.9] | 0.22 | 31.2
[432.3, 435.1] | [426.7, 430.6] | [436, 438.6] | -0.23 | 31.9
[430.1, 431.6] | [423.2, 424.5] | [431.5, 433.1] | 0.27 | 33.3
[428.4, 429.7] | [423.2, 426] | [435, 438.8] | 0.17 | 29.6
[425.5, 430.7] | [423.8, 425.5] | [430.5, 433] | 0.11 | 28.5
